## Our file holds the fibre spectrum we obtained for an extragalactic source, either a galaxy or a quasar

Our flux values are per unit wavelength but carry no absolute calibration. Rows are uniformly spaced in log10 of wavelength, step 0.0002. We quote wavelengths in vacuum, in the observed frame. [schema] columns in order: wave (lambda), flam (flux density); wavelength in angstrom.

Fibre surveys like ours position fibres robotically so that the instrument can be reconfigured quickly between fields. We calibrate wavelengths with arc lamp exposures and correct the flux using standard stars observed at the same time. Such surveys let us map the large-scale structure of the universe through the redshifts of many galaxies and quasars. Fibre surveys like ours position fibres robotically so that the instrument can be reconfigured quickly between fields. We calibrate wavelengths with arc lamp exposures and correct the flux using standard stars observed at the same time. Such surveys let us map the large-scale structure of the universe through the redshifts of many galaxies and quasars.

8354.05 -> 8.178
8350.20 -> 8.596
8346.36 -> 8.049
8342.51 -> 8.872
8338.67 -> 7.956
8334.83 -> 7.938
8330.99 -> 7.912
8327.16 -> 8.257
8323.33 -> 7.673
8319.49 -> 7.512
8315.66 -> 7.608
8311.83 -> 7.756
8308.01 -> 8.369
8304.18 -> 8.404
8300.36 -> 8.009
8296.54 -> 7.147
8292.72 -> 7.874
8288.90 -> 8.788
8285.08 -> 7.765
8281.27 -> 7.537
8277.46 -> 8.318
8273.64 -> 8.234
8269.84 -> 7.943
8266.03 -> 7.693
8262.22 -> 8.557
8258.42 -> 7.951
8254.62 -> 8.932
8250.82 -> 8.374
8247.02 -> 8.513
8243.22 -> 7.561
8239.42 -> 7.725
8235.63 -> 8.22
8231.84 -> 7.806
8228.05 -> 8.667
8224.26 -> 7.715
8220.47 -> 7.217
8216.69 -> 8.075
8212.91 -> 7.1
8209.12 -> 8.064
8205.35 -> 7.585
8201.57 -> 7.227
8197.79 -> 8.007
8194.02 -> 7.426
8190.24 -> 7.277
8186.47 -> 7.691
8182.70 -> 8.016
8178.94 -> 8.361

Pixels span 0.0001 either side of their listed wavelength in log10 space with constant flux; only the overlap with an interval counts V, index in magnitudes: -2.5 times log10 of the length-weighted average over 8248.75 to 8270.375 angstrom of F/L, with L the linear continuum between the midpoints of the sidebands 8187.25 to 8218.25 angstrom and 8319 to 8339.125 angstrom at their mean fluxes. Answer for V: -0.07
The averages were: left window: 7.59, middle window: 8.26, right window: 7.89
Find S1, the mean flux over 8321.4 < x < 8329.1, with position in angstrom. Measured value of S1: 7.97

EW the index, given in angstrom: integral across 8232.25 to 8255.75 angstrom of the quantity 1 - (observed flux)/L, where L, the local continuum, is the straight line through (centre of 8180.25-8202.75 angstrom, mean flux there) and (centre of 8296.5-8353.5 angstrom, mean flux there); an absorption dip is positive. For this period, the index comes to -1.1 angstrom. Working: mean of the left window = 7.64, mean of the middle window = 8.17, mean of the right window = 8.04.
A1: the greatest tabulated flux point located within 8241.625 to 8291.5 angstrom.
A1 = 8.932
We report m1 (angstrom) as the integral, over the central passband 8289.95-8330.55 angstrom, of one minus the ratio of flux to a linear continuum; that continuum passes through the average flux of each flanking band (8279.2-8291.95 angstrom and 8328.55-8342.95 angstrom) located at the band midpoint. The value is 0.9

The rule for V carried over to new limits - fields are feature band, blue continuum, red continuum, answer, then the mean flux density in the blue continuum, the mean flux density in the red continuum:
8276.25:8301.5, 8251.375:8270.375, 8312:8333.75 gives 0.018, 8.25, 7.79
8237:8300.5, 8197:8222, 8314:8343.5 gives -0.040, 7.6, 7.94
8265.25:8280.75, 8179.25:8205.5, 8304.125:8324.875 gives -0.034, 7.65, 7.84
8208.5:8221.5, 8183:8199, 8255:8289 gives 0.023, 7.62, 8.09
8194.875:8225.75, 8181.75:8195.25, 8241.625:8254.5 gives 0.030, 7.58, 8.27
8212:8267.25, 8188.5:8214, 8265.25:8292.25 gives -0.032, 7.54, 8.05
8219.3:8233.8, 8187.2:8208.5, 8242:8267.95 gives 0.002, 7.55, 8.24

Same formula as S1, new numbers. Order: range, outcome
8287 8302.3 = 7.96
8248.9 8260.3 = 8.42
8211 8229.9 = 7.75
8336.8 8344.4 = 8.42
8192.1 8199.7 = 7.71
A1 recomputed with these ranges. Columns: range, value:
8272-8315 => 8.788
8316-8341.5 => 8.257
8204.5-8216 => 8.064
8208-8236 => 8.667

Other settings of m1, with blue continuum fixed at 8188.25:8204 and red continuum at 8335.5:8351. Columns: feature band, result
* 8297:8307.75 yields 0.00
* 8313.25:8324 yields 0.76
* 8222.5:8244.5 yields -0.76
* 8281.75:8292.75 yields -0.15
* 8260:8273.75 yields -0.35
